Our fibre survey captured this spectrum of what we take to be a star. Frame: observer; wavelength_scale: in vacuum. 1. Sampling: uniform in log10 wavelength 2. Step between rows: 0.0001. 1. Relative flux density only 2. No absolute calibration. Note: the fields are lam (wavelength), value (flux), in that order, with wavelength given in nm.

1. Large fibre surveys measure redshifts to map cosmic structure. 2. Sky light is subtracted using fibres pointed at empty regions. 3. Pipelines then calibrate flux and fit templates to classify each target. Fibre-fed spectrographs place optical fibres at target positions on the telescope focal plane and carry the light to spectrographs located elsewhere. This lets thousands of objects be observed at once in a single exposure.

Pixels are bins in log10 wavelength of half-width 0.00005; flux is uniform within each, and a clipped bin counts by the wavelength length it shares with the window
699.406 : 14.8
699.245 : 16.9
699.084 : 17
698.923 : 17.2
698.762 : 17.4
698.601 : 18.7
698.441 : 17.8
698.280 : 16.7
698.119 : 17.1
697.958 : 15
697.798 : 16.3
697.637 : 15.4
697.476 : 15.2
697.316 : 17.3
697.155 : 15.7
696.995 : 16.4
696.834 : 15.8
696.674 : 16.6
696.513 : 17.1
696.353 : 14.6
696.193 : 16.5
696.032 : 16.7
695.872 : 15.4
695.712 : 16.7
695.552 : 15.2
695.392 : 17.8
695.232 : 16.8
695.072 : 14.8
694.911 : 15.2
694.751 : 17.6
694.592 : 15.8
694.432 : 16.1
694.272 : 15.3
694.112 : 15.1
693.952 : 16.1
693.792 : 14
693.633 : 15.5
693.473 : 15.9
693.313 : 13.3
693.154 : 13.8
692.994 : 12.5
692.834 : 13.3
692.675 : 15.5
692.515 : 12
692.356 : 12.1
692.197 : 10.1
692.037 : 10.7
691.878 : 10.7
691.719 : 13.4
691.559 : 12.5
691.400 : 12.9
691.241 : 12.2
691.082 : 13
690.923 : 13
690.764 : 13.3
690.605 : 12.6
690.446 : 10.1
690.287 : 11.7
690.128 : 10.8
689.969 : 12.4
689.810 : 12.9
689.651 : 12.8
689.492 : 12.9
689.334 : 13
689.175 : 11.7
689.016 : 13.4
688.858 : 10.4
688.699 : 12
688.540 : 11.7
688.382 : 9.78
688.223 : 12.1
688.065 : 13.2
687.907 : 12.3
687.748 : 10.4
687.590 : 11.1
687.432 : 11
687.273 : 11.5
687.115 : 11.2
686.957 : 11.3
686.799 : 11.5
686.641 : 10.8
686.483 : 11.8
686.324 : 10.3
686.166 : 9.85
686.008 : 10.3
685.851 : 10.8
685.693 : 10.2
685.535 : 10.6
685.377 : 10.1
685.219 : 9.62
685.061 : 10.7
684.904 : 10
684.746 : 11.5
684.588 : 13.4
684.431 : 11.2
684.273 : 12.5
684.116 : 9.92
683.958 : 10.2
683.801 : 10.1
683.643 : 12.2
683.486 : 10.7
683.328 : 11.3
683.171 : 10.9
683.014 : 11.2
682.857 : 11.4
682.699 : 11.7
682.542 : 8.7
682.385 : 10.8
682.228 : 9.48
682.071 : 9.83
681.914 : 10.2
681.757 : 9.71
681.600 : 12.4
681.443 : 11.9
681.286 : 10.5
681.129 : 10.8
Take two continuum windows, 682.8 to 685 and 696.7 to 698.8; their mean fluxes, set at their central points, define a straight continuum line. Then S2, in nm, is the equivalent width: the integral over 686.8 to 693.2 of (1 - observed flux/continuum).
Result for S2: 0.686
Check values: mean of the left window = 11.2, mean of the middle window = 12.1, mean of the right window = 16.5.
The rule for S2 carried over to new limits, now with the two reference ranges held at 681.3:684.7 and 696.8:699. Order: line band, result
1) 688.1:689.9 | 0.153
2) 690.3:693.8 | 0.387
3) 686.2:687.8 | 0.178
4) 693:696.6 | -0.050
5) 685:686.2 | 0.165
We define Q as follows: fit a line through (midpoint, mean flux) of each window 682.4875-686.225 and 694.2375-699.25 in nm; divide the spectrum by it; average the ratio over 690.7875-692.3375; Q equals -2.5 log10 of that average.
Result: 0.16 mag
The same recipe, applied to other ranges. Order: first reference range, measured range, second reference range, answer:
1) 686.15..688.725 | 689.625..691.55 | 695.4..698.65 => 0.06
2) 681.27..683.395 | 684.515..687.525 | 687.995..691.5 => 0.06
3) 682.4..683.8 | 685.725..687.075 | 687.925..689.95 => 0.08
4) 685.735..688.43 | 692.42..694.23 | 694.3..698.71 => 0.02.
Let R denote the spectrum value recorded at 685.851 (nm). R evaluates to 10.8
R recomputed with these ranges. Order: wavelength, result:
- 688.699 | 12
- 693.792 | 14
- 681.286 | 10.5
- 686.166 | 9.85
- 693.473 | 15.9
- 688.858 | 10.4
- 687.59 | 11.1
